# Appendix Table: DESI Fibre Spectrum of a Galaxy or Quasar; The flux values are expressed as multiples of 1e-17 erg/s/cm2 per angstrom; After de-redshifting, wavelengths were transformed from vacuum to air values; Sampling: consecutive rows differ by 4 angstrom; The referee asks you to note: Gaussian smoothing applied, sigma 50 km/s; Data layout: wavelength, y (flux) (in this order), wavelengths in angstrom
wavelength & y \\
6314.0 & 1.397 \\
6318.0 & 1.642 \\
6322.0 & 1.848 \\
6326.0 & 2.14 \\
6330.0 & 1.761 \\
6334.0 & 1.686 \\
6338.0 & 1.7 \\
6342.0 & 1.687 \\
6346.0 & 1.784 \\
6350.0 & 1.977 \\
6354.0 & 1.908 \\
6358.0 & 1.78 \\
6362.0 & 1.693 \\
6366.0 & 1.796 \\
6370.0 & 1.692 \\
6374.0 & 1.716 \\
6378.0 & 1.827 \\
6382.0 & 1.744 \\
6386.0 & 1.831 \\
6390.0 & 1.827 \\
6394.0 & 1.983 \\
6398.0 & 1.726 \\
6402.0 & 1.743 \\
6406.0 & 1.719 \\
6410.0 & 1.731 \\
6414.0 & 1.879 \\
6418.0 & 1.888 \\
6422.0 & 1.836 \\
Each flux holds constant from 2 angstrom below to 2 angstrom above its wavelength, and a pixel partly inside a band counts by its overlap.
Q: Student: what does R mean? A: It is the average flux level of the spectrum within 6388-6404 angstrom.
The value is 1.82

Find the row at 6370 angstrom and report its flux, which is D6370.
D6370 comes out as 1.692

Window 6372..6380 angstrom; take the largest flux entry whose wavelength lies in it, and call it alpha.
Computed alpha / 1.827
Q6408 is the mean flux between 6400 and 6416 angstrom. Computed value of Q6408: 1.77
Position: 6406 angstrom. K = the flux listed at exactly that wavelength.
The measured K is 1.719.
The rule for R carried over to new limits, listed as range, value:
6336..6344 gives 1.69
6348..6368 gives 1.83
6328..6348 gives 1.72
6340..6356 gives 1.84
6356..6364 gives 1.74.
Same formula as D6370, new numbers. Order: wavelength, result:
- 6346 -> 1.784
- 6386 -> 1.831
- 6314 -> 1.397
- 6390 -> 1.827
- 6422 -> 1.836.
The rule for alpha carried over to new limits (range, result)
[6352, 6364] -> 1.908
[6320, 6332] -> 2.14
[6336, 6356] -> 1.977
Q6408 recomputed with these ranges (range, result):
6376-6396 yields 1.84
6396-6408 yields 1.73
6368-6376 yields 1.7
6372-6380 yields 1.77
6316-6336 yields 1.82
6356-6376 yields 1.74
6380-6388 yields 1.79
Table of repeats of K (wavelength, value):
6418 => 1.888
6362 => 1.693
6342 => 1.687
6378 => 1.827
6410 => 1.731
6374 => 1.716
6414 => 1.879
